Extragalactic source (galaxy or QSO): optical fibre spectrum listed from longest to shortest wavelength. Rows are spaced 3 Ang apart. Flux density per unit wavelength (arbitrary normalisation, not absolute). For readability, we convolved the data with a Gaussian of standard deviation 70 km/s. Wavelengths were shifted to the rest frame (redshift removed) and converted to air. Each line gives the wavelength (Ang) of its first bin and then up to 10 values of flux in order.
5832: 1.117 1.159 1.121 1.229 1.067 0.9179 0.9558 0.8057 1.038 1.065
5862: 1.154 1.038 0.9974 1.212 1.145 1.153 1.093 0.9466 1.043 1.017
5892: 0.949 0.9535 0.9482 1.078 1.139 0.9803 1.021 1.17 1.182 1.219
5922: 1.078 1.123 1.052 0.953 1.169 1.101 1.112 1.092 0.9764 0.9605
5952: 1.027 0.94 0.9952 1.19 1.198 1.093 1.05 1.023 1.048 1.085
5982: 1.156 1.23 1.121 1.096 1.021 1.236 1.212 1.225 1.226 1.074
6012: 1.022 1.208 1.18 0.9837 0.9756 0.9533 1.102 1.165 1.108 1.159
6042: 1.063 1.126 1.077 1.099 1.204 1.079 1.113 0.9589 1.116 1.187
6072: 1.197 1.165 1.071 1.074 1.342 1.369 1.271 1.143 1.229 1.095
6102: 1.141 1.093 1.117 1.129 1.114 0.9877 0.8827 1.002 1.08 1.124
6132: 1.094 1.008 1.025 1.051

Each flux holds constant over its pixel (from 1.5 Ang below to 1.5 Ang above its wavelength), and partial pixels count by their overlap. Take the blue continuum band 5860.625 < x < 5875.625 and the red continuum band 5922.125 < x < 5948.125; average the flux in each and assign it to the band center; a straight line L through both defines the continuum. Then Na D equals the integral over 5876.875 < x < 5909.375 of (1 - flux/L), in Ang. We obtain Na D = 2.2 Ang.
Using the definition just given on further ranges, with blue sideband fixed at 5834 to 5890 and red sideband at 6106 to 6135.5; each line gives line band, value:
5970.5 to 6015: -2.9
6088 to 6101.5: -1.7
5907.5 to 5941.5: -1.4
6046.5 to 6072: -1.3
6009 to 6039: -0.7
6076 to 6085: -0.8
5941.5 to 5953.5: 0.5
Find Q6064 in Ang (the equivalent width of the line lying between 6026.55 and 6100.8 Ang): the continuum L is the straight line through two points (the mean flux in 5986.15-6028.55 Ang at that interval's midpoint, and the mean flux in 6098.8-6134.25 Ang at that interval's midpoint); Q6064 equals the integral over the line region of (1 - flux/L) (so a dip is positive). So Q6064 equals -3.57 Ang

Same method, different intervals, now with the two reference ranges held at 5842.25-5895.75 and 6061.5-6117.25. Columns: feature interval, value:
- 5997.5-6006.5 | -0.96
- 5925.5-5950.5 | 0.34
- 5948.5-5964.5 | 0.47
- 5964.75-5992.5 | -0.29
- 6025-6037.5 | 0.47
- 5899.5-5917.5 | -0.70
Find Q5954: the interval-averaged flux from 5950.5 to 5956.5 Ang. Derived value 0.983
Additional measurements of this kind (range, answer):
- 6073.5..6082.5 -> 1.1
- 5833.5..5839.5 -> 1.14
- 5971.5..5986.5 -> 1.11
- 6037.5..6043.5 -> 1.11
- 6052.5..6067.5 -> 1.09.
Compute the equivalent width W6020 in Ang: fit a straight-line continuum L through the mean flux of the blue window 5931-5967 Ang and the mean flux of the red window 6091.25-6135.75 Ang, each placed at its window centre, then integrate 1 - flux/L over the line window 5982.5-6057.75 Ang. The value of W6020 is -3.2 Ang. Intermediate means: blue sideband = 1.07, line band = 1.12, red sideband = 1.08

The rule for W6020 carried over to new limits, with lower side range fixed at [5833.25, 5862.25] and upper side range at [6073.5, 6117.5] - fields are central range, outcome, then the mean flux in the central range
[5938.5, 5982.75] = 1.50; 1.06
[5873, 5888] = -0.14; 1.07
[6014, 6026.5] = 0.60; 1.07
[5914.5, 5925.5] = -0.74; 1.15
